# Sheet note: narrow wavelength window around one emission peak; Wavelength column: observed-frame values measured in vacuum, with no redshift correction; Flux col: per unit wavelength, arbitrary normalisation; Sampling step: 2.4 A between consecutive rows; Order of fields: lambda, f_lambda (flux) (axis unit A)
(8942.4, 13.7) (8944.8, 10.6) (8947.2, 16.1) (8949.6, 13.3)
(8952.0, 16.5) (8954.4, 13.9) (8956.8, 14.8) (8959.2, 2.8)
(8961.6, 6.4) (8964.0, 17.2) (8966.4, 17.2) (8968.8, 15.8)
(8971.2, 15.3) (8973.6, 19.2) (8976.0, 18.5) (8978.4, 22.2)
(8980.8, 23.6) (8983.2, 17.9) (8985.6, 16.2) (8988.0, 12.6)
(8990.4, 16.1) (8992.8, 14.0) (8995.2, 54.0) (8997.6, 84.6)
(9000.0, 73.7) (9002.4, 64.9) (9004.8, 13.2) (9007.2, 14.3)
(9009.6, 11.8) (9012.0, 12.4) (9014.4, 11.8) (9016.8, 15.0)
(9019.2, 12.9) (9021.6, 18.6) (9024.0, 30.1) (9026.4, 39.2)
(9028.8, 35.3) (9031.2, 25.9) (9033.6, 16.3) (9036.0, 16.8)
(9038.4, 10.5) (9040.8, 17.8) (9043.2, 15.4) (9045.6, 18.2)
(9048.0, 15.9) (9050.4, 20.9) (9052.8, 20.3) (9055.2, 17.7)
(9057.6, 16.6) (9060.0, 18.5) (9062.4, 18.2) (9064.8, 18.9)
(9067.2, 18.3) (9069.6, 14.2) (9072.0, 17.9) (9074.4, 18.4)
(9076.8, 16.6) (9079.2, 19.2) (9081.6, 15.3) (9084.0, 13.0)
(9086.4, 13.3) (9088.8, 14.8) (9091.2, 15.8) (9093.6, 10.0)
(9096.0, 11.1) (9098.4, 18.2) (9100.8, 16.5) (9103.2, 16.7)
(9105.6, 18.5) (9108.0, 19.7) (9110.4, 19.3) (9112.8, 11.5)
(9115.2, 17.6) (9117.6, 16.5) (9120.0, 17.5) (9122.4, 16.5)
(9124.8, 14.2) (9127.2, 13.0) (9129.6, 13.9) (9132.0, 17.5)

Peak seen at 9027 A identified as [N II]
